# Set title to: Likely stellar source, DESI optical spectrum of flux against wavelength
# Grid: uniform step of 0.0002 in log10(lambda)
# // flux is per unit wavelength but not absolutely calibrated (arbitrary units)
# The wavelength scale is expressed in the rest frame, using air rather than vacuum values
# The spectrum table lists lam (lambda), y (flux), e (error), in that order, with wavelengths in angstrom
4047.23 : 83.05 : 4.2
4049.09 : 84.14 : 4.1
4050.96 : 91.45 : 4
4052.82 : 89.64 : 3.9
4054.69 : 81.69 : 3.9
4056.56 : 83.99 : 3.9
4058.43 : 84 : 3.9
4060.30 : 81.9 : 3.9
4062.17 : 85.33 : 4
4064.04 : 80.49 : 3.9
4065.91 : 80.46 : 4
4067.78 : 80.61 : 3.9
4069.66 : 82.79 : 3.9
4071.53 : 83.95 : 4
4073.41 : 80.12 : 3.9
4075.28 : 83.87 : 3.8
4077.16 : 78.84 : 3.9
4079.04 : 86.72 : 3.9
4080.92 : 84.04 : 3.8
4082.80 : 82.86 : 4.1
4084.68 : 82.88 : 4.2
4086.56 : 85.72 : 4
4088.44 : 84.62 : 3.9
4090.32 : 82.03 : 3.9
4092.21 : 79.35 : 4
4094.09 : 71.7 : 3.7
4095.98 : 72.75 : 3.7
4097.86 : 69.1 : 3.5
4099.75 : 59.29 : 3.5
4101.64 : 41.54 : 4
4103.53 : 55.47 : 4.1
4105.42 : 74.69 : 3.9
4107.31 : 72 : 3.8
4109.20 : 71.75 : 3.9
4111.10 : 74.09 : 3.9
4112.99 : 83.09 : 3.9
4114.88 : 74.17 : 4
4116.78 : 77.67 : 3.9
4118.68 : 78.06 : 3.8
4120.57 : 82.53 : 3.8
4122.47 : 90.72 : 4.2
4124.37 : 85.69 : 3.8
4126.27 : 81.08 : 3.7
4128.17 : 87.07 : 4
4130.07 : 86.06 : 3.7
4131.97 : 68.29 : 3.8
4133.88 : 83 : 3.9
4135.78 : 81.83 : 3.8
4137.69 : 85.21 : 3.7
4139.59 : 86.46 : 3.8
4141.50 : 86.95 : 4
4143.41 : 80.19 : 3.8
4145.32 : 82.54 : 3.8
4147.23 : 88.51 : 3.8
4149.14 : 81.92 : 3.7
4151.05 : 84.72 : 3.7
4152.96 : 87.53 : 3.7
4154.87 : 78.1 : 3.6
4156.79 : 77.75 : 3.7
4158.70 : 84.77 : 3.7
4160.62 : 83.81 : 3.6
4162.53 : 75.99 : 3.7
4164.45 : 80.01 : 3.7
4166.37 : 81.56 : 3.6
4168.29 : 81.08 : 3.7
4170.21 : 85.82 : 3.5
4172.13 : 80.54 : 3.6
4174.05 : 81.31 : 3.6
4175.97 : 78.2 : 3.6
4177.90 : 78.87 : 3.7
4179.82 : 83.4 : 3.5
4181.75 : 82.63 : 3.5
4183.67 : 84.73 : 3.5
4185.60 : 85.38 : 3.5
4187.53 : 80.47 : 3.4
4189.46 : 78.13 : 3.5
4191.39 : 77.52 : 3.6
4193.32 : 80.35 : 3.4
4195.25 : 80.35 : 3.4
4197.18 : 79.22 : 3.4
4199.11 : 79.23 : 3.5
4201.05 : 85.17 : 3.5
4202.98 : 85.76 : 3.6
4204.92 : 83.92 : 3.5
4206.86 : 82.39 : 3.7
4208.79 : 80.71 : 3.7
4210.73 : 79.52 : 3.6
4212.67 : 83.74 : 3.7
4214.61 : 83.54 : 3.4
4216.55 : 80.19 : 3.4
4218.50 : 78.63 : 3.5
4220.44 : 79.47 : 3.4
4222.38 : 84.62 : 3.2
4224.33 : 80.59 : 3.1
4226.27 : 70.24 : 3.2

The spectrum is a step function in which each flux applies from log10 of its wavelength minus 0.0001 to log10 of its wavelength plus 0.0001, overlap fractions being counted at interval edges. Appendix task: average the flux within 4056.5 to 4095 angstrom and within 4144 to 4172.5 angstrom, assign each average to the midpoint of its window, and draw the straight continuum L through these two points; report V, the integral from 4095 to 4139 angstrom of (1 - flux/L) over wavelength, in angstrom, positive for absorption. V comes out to 3.58 angstrom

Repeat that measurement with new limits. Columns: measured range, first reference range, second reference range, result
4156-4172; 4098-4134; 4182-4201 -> -0.5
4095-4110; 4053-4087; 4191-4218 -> 3.3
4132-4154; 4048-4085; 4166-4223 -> -0.4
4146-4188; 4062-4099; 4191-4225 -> -0.5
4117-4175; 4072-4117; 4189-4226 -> -3.4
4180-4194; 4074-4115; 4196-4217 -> -0.1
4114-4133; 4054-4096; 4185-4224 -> 0.1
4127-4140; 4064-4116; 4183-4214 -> -0.6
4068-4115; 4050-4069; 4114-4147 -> 4.1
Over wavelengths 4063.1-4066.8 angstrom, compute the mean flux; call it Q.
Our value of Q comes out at 80.6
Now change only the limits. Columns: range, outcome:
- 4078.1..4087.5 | 84.5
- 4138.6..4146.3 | 84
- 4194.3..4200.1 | 79.6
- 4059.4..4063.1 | 83.6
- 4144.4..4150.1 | 84.3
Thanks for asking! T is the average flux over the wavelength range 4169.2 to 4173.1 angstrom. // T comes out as 83.2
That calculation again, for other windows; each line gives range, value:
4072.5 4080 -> 82.4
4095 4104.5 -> 59.7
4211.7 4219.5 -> 81.5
